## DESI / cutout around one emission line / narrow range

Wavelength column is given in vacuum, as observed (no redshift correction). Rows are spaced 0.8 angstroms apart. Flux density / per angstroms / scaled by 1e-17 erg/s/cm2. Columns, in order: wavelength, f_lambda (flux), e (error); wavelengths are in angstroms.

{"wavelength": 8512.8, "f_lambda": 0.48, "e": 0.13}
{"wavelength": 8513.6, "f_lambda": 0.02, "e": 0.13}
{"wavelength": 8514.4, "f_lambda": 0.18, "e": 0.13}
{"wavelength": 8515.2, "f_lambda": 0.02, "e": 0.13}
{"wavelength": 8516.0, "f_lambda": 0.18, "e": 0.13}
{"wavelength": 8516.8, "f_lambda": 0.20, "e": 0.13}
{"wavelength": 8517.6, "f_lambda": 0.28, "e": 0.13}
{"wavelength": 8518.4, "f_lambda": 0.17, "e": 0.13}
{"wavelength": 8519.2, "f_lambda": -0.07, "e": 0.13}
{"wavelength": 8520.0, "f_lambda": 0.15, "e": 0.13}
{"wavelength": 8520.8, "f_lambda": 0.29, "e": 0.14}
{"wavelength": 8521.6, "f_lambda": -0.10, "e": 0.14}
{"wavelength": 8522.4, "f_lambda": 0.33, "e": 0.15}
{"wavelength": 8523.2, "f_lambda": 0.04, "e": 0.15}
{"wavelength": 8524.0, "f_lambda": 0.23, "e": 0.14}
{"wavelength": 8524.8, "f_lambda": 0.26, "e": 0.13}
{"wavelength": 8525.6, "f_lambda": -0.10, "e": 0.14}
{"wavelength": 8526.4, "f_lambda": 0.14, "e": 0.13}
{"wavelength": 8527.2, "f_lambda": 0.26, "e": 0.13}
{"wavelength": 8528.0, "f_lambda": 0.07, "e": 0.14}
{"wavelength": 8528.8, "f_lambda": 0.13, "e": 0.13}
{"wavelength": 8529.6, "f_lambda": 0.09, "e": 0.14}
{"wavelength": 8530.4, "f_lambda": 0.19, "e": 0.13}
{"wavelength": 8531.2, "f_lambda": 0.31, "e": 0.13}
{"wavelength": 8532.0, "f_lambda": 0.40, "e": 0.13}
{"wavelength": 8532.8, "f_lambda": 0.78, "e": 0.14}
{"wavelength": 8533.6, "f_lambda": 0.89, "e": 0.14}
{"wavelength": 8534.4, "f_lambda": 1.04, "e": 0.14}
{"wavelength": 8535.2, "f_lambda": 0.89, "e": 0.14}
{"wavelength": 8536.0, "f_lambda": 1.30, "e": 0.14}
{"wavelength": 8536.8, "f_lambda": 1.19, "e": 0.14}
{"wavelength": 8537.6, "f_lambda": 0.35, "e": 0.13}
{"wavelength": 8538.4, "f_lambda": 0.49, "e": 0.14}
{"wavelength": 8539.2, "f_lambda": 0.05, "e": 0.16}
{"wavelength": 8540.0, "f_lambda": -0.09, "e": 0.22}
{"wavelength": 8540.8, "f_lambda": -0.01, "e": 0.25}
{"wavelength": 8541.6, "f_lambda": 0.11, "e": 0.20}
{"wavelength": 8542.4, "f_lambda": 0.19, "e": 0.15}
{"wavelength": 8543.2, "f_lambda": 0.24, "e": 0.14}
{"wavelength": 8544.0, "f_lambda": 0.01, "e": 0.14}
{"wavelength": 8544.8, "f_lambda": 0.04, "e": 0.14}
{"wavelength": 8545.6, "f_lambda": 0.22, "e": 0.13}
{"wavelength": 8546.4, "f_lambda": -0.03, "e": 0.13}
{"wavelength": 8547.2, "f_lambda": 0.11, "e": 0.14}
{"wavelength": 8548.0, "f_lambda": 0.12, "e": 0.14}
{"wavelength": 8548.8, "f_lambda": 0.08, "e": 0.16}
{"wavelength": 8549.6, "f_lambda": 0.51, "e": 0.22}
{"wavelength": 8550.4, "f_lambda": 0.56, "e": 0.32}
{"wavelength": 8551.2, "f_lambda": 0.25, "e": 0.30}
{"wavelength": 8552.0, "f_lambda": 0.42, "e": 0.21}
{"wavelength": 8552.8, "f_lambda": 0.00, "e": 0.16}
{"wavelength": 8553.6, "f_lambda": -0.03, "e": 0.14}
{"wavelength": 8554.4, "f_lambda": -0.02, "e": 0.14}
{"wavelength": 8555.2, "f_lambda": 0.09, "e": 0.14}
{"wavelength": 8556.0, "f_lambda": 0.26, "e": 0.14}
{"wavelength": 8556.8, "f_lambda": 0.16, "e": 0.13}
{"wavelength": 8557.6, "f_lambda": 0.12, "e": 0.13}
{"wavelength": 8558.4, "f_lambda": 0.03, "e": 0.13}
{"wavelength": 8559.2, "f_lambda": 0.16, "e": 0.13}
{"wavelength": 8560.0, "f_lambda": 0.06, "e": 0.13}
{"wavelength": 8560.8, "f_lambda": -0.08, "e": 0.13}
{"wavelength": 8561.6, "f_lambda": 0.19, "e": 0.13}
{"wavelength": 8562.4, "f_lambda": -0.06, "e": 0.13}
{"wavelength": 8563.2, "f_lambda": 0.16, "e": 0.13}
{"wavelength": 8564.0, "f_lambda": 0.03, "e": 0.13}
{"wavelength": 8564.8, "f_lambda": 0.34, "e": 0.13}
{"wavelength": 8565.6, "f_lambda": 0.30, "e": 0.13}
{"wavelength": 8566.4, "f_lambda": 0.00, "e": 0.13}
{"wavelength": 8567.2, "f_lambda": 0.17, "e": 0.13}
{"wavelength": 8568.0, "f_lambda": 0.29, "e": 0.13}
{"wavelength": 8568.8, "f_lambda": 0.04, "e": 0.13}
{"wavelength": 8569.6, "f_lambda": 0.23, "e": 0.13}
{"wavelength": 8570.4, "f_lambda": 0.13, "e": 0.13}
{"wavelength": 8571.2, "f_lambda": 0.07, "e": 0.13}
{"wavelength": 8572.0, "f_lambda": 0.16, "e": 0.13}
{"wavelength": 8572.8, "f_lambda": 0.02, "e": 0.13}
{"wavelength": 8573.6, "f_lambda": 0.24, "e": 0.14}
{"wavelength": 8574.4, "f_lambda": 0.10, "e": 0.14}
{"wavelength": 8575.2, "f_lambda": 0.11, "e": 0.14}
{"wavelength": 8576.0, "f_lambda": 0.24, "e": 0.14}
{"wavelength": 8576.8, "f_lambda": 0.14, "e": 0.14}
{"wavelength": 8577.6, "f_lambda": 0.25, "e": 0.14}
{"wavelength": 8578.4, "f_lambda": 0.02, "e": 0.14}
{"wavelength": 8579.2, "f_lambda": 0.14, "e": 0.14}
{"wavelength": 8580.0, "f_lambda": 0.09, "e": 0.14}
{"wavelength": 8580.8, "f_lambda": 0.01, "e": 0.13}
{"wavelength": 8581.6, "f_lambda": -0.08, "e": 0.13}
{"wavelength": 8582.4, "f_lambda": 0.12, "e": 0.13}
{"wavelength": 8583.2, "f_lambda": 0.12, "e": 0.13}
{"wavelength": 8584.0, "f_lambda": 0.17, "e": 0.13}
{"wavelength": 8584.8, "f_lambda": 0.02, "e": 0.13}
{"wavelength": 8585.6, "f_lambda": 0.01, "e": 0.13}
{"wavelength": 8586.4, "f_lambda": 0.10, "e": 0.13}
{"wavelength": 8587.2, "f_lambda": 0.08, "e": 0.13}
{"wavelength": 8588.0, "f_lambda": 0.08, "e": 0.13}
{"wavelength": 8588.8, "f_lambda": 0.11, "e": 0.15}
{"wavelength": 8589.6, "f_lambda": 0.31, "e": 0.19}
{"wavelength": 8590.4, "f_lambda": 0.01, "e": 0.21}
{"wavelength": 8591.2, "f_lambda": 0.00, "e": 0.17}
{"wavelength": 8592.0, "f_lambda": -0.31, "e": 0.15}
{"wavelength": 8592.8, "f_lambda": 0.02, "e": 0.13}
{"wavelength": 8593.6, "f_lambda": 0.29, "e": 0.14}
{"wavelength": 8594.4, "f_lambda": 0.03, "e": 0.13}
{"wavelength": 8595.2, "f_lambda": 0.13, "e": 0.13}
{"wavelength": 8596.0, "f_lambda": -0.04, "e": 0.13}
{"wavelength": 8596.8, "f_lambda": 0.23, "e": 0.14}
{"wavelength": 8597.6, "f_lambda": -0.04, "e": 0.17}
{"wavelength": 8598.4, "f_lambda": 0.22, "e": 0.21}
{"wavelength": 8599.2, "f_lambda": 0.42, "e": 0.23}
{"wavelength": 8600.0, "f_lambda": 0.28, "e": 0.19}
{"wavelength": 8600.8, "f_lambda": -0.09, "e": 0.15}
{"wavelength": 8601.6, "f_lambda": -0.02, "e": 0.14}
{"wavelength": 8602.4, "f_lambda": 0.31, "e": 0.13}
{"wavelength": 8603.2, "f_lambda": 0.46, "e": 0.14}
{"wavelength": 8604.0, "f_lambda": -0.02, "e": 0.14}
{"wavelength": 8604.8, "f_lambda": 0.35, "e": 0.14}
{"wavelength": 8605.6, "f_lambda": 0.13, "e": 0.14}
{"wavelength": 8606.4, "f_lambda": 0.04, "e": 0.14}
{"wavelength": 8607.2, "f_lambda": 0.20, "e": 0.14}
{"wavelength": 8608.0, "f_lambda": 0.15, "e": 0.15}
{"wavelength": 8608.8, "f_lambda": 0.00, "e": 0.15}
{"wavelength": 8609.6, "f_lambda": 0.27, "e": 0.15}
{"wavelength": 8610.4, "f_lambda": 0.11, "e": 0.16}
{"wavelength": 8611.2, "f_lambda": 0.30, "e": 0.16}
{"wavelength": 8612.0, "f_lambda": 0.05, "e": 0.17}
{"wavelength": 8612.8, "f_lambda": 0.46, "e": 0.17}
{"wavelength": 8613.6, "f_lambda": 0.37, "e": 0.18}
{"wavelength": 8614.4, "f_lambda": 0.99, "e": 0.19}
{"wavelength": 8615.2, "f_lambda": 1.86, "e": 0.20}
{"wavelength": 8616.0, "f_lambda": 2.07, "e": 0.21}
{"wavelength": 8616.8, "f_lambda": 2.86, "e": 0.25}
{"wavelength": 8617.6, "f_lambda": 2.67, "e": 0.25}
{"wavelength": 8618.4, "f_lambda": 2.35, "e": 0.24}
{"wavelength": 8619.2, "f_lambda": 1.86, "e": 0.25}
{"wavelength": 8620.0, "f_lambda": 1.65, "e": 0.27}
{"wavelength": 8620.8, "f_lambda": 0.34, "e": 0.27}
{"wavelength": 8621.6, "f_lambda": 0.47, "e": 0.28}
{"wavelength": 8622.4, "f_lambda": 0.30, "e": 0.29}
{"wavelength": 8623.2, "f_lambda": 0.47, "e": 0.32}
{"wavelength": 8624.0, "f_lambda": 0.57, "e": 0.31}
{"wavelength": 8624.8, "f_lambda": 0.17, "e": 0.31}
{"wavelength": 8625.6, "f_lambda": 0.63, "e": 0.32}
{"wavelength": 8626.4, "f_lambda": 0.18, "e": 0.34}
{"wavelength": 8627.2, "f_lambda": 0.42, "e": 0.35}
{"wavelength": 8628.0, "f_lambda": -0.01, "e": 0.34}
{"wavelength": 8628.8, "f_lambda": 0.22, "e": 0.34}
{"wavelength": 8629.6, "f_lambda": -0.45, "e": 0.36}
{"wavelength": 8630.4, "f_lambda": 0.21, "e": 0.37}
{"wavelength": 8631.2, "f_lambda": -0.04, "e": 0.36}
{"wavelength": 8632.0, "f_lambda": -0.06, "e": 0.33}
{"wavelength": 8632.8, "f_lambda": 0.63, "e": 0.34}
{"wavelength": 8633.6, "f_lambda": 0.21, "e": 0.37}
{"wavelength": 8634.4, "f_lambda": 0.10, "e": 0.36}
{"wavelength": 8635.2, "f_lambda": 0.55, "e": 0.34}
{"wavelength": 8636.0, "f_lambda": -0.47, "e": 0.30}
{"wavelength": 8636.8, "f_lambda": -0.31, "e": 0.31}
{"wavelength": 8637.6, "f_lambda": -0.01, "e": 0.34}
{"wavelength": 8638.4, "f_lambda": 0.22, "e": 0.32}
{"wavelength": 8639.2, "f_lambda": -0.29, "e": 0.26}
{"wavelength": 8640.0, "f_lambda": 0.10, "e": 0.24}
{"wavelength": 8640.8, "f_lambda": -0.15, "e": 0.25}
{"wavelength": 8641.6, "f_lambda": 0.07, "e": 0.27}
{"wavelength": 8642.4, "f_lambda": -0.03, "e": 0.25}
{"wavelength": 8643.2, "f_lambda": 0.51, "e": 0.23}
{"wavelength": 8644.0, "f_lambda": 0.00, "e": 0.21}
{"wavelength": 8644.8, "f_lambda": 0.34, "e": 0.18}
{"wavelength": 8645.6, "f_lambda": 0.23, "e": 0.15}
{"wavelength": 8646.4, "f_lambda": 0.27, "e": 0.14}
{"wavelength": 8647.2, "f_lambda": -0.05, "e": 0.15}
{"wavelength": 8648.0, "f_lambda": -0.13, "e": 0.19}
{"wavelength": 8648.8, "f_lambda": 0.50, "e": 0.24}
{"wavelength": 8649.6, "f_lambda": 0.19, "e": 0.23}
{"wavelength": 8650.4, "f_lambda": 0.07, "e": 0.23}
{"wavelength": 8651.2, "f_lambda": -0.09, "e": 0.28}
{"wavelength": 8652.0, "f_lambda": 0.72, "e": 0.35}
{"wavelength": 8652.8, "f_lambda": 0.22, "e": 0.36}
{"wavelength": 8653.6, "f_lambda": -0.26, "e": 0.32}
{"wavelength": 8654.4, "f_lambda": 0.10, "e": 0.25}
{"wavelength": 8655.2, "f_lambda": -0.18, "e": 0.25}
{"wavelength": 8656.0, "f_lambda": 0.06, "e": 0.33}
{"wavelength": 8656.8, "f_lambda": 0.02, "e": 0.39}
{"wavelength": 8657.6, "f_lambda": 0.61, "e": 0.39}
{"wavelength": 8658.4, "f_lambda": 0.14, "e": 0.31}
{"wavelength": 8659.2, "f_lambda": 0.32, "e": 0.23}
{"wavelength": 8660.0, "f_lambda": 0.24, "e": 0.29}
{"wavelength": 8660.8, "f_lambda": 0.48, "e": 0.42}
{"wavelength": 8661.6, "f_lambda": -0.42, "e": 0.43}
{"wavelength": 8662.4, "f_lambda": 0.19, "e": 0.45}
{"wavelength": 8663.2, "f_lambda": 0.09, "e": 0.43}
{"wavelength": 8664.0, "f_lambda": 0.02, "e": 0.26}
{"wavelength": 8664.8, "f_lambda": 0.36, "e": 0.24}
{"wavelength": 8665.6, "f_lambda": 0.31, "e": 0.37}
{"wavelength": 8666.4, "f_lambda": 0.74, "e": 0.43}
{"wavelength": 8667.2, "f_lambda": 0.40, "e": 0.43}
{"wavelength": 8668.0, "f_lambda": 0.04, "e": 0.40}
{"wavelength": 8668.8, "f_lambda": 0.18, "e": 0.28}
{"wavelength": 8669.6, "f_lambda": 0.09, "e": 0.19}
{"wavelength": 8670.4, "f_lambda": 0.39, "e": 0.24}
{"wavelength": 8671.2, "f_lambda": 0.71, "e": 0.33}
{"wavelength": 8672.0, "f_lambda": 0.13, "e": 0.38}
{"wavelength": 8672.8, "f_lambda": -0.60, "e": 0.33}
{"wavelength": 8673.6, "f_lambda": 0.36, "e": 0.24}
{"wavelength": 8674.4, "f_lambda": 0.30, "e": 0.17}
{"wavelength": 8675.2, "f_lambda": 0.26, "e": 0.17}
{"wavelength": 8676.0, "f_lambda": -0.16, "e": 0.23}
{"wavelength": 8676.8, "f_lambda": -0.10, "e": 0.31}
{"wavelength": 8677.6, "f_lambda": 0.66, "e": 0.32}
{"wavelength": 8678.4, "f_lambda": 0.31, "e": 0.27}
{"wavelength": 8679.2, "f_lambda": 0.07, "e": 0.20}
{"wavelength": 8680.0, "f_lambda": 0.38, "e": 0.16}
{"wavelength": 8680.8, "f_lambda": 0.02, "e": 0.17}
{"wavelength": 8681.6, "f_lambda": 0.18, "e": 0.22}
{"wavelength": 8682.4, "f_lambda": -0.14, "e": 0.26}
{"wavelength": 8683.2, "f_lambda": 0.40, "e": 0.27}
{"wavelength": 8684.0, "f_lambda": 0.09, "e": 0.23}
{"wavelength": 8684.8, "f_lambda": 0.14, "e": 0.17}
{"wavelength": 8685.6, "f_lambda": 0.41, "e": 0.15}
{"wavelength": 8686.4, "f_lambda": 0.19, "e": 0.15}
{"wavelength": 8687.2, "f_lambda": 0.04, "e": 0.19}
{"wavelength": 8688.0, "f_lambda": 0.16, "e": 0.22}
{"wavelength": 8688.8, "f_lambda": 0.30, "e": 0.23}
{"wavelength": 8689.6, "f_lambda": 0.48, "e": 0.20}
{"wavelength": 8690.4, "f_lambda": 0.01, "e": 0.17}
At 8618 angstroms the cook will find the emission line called [O III] 5007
